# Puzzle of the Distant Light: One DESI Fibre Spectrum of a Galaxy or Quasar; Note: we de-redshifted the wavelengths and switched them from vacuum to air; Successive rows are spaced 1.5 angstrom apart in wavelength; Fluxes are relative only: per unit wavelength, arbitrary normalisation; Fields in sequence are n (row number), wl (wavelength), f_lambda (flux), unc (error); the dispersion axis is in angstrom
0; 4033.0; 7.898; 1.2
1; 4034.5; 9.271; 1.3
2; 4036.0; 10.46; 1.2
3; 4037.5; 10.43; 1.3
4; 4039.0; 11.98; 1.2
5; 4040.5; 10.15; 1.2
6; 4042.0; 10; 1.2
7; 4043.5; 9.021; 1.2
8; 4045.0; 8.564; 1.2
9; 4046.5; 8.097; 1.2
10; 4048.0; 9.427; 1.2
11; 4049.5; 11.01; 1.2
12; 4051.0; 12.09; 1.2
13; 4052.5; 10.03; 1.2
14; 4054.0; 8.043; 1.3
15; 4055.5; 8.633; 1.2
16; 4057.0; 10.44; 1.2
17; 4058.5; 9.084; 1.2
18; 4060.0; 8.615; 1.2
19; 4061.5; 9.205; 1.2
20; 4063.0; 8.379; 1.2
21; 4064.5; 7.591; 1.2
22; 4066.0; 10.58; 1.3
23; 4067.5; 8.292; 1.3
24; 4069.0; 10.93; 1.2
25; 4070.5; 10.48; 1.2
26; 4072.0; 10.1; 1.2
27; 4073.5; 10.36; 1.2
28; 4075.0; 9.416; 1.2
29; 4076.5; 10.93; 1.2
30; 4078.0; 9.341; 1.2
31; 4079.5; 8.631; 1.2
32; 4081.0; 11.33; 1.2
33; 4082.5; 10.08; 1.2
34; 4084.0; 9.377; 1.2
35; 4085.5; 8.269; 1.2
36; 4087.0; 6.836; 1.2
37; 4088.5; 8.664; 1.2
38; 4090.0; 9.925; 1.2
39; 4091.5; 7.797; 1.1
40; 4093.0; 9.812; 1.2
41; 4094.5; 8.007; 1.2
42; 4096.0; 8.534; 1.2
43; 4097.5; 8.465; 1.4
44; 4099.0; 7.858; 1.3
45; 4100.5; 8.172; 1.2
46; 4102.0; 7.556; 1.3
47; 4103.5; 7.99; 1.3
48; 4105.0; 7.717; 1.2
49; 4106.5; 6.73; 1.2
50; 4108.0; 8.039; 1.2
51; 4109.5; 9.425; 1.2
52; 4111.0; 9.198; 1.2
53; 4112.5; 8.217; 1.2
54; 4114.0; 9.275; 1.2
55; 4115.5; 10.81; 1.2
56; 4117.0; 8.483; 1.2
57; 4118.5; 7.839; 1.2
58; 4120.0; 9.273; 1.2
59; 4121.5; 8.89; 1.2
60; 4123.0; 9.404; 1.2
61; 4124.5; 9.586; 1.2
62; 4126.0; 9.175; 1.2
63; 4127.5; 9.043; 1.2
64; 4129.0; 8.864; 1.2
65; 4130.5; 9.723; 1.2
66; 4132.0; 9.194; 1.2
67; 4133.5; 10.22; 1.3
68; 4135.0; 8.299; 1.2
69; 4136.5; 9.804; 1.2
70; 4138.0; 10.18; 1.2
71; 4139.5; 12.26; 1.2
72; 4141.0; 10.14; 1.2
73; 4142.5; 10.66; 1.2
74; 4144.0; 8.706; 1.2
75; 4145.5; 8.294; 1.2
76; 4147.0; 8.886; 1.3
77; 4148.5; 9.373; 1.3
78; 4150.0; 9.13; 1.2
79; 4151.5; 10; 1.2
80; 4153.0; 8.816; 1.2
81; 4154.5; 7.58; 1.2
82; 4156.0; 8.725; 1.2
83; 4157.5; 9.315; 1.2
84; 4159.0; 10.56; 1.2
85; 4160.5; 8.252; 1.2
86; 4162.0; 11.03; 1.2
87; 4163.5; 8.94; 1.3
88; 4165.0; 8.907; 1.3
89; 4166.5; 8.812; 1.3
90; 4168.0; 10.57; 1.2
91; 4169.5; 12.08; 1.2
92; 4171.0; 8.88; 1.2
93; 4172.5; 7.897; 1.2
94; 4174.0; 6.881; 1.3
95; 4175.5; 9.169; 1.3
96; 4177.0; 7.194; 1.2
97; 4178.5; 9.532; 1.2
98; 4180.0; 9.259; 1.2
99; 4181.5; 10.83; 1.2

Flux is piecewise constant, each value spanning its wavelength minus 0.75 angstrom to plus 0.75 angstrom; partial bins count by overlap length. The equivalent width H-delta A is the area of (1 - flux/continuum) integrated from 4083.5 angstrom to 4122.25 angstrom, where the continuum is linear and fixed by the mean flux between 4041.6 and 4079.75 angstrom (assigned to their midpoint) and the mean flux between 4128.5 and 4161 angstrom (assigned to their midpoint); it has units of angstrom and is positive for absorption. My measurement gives 3.96 angstrom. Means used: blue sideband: 9.52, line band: 8.5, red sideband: 9.42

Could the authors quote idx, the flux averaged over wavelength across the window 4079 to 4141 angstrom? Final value 8.97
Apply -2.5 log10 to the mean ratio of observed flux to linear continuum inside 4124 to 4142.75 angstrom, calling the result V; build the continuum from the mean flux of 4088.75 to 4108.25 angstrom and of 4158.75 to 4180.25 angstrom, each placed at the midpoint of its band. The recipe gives -0.13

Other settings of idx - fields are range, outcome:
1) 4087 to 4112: 8.32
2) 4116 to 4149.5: 9.39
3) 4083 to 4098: 8.6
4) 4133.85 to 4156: 9.43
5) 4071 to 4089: 9.47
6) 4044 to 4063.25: 9.38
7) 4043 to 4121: 9.06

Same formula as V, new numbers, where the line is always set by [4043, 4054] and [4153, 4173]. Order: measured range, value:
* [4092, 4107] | 0.175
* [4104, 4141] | 0.034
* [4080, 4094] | 0.053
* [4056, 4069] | 0.056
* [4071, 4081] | -0.039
